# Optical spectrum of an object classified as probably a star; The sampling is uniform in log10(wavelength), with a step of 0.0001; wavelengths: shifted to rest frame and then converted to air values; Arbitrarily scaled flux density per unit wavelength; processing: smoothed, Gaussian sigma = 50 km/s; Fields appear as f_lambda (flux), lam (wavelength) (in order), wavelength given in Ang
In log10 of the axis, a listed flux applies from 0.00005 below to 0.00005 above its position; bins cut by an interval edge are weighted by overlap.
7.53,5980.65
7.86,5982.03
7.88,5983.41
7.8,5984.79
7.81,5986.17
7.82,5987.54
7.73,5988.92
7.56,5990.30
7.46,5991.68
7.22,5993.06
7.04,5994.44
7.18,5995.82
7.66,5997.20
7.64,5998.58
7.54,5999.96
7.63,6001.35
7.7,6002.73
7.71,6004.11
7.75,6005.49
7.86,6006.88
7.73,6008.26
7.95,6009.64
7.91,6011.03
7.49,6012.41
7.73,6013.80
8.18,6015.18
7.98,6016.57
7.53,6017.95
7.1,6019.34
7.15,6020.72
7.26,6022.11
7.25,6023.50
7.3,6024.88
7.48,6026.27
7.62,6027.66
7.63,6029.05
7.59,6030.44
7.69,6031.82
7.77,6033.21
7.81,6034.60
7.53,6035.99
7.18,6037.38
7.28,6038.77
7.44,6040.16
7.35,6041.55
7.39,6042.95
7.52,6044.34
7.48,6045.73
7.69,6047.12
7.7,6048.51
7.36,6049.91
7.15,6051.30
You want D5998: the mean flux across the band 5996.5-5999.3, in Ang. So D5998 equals 7.66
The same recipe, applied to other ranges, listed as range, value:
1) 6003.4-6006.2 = 7.72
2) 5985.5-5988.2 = 7.84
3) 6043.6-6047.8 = 7.57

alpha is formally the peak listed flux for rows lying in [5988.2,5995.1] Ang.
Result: 7.73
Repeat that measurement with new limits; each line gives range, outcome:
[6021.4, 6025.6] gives 7.3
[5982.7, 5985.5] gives 7.88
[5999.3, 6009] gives 7.86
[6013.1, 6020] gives 8.18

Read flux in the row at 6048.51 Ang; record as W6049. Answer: 7.7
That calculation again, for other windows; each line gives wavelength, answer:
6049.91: 7.36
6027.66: 7.62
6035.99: 7.53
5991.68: 7.46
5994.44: 7.04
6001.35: 7.63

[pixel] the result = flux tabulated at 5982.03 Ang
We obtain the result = 7.86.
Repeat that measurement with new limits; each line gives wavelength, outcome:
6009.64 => 7.95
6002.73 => 7.7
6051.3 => 7.15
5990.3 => 7.56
